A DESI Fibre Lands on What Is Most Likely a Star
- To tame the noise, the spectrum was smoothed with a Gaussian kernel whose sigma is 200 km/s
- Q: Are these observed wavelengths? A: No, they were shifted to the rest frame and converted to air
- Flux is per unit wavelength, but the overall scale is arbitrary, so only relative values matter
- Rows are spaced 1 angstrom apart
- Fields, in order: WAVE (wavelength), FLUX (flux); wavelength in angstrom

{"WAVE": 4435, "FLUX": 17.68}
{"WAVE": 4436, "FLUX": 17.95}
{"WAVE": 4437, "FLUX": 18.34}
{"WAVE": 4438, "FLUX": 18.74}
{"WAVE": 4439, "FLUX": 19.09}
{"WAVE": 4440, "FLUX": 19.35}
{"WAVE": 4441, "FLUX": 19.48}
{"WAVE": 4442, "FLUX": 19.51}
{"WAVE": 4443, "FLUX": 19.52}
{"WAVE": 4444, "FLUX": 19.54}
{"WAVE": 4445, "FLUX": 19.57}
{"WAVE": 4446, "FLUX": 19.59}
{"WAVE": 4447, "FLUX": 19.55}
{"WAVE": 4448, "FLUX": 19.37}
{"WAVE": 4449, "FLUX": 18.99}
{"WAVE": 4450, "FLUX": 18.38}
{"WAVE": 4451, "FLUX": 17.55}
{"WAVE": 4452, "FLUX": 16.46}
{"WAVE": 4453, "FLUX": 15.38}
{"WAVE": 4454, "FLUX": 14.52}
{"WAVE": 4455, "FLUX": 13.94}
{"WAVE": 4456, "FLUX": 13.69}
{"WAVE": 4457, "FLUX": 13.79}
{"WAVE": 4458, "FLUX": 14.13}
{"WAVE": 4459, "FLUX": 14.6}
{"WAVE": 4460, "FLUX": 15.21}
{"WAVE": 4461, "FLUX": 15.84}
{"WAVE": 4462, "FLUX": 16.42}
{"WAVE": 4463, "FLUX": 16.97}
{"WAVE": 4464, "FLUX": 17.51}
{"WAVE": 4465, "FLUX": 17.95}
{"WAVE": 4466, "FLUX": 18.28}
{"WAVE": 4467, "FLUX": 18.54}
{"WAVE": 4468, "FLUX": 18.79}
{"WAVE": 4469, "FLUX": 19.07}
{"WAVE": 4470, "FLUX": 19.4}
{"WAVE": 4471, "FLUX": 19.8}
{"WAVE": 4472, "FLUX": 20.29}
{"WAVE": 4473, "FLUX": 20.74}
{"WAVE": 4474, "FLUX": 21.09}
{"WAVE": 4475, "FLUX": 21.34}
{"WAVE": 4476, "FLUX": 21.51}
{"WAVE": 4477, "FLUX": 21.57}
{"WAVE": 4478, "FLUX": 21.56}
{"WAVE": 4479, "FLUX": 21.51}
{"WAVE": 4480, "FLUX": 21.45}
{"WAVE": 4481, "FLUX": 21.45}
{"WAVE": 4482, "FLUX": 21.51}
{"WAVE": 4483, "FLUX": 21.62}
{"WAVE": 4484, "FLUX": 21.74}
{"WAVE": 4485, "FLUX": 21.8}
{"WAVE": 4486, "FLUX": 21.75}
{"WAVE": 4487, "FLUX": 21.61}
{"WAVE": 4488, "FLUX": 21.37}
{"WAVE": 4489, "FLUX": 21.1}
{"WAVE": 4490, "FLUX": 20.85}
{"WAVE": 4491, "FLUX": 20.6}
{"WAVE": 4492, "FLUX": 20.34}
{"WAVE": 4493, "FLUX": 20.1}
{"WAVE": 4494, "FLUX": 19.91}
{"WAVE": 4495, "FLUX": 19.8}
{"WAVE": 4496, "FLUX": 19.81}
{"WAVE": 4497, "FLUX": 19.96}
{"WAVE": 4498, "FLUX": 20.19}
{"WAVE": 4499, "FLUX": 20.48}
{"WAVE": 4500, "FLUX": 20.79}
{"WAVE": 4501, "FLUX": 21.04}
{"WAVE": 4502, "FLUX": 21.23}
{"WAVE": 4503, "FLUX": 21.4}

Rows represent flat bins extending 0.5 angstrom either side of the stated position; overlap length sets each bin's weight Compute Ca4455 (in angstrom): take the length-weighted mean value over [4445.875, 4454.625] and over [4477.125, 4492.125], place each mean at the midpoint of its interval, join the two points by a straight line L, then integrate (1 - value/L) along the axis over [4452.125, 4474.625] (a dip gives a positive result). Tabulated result 2.4 angstrom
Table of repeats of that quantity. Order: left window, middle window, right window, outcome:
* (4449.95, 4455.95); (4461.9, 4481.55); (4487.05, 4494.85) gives -1.8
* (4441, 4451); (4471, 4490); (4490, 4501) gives -1.3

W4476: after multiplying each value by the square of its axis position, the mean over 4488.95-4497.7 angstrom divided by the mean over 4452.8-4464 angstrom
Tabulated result 1.36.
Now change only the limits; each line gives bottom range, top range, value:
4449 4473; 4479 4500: 1.25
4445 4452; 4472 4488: 1.16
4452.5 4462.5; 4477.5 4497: 1.44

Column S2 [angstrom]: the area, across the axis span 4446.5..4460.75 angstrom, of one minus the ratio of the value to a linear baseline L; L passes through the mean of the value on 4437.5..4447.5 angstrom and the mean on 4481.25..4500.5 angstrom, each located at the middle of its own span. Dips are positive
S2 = 2.6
